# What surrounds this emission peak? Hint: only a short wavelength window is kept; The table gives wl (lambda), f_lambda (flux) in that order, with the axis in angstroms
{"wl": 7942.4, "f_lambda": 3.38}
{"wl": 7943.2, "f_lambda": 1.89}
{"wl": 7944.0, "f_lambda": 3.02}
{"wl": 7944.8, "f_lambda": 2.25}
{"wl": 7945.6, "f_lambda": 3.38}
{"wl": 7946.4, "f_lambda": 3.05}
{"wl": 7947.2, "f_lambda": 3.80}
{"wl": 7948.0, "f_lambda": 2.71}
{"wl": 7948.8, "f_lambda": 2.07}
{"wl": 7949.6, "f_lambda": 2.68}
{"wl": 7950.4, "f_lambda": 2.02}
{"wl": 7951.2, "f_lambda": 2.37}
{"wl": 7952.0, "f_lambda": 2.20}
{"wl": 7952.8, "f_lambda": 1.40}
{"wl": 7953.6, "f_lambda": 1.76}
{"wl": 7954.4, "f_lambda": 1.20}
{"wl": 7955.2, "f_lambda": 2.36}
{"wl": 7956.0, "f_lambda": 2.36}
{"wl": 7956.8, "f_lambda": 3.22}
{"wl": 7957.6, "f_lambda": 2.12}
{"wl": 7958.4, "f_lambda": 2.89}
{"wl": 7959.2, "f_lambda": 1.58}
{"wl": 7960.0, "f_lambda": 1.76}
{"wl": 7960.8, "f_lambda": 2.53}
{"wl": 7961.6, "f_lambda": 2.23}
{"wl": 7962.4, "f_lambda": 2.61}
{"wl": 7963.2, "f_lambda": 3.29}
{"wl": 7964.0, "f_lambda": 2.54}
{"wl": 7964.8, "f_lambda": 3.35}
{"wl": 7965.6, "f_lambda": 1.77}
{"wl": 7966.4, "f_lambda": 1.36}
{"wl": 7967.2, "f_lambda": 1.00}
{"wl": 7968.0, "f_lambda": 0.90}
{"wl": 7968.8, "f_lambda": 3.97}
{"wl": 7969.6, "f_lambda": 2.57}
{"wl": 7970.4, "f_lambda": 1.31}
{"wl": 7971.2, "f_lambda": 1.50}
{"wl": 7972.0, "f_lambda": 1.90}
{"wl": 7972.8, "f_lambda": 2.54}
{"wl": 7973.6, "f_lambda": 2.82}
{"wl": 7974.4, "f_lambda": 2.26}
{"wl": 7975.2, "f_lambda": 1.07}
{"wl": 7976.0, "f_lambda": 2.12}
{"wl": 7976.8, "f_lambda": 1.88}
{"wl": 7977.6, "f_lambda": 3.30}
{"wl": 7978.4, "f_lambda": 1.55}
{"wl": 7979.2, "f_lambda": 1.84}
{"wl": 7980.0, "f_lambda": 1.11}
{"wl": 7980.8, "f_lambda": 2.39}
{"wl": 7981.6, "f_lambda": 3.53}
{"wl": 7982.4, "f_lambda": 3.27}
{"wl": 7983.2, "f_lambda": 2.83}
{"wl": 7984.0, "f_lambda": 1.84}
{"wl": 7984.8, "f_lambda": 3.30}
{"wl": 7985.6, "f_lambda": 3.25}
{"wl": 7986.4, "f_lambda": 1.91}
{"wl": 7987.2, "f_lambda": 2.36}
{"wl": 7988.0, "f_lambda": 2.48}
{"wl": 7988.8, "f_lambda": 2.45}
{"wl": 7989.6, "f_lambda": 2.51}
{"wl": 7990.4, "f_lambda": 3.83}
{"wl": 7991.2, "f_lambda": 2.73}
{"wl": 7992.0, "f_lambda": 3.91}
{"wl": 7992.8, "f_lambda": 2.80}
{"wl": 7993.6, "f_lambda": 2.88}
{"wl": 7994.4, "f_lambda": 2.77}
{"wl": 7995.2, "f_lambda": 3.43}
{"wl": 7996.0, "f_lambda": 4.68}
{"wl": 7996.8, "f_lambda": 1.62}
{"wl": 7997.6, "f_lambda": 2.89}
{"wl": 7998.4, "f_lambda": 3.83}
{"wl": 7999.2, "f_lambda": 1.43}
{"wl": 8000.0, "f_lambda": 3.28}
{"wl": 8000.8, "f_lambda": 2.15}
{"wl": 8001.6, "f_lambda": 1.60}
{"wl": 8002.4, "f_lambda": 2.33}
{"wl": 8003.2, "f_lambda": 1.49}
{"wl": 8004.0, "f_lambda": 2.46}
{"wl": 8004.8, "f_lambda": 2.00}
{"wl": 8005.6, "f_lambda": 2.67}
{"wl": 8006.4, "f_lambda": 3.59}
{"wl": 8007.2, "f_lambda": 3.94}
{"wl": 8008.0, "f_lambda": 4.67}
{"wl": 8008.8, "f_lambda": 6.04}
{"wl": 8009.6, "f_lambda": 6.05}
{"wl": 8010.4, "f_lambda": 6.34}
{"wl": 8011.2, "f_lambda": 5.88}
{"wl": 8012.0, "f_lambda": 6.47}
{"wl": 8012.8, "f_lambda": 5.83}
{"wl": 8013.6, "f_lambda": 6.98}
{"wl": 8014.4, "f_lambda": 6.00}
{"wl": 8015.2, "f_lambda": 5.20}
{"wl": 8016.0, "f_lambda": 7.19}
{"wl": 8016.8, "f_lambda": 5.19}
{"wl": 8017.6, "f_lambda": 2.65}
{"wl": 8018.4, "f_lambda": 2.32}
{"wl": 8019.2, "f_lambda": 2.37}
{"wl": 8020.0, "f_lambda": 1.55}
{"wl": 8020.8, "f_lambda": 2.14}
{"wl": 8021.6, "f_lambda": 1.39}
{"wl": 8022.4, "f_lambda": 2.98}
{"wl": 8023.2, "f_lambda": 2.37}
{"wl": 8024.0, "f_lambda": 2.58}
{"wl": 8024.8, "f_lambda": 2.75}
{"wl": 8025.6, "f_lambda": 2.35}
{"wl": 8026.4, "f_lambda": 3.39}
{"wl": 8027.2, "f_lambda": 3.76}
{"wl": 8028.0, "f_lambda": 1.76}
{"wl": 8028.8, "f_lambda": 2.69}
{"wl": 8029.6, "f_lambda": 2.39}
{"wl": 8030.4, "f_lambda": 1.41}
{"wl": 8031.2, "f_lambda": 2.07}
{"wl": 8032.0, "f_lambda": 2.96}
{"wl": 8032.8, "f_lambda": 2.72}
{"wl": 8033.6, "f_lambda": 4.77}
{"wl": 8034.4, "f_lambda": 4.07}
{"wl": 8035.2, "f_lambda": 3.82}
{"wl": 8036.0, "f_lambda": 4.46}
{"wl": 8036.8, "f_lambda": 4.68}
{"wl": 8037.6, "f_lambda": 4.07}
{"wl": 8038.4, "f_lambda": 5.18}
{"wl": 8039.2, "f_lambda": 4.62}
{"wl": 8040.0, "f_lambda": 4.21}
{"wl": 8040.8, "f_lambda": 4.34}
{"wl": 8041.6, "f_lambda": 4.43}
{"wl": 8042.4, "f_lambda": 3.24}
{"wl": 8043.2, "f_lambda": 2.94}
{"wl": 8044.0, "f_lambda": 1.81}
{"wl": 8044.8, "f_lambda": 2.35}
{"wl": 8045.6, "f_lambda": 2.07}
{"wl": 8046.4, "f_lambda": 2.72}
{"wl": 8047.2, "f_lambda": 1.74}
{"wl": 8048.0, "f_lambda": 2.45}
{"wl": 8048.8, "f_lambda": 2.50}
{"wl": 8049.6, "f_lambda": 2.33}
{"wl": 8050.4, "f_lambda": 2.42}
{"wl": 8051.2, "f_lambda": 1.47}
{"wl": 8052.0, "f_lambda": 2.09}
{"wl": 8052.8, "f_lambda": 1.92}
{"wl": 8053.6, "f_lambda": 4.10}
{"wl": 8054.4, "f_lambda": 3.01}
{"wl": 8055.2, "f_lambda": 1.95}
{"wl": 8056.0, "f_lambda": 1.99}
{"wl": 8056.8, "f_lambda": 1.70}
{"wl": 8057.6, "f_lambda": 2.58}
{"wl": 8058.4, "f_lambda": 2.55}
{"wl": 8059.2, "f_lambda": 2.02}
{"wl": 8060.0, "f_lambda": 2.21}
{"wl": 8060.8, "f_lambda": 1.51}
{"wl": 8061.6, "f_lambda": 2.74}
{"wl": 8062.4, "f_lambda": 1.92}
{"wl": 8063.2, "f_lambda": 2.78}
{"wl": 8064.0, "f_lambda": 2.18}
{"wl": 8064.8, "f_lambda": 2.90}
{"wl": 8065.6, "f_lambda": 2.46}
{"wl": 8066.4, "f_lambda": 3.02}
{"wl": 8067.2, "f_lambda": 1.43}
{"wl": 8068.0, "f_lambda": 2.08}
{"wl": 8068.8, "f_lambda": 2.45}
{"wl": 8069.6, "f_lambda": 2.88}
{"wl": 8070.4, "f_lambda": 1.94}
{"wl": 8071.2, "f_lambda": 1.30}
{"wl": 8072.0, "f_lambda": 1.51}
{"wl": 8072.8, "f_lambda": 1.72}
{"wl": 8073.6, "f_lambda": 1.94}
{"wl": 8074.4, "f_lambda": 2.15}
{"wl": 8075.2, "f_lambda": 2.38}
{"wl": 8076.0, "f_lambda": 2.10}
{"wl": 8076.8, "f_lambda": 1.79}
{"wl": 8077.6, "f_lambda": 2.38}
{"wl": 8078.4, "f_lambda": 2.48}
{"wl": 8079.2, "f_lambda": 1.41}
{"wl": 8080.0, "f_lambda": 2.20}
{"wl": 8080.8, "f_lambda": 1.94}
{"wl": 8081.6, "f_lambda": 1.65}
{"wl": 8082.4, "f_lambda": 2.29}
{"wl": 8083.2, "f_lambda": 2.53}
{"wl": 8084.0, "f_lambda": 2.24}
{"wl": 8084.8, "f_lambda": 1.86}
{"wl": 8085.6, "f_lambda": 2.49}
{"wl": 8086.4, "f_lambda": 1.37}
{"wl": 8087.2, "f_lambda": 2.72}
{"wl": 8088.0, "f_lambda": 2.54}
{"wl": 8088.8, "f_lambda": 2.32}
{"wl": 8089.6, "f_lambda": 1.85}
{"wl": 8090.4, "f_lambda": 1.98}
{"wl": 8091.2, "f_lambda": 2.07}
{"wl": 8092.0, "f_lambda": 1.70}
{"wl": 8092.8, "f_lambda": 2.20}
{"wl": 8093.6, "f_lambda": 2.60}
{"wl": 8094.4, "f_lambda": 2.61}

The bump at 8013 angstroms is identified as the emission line H-alpha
